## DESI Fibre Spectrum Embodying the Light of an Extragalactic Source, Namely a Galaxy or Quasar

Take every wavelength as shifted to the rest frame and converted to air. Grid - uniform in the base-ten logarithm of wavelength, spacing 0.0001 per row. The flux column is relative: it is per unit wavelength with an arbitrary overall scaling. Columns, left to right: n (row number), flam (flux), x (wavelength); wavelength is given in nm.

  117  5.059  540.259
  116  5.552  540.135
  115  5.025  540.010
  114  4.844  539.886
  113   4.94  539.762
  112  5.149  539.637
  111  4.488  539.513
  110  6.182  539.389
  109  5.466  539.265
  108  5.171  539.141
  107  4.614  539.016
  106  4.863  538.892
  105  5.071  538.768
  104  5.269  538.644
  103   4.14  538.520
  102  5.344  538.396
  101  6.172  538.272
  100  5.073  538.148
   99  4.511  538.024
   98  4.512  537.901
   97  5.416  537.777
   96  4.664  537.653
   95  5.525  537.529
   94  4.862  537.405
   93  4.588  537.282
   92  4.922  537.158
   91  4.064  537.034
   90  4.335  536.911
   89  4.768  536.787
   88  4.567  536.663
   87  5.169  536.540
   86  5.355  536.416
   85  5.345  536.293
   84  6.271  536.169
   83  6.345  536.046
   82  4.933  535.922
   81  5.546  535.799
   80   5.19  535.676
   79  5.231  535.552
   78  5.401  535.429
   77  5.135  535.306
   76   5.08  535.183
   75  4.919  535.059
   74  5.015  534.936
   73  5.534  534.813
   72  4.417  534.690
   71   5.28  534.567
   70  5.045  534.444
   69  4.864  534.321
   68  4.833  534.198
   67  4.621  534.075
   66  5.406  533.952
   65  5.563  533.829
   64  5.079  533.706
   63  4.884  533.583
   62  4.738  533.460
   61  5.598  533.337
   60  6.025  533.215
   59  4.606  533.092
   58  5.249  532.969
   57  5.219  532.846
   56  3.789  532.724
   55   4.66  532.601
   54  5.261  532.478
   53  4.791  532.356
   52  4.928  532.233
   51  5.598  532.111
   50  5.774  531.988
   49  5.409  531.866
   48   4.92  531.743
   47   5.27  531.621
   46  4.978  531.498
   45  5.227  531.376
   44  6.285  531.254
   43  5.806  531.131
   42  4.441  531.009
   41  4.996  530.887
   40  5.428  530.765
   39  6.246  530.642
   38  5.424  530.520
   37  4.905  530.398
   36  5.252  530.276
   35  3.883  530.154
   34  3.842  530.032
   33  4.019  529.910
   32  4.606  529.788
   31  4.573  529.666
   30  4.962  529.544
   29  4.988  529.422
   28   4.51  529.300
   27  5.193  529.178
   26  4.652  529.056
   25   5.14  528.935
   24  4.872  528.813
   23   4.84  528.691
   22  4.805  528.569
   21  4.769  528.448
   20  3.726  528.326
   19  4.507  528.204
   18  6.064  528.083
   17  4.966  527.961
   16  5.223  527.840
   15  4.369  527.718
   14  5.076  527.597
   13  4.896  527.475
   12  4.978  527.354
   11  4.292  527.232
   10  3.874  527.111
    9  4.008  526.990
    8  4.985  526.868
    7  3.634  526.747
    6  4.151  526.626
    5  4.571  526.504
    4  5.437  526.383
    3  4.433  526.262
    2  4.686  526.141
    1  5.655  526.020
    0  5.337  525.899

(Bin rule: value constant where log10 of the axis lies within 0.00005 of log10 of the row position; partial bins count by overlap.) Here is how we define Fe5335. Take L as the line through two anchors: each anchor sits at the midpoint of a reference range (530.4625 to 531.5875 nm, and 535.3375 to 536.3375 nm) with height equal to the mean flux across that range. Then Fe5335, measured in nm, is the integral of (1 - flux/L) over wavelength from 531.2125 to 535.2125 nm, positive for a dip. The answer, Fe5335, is 0.26 nm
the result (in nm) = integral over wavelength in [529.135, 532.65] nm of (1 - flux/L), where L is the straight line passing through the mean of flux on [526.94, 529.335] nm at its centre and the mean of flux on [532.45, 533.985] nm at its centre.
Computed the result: -0.08 nm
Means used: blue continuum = 4.75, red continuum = 5.07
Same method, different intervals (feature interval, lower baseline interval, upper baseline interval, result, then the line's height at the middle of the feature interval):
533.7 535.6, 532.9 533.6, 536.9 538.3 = 0.00 nm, 5.1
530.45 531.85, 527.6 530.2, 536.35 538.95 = -0.18 nm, 4.76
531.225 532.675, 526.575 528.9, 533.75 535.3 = -0.10 nm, 4.9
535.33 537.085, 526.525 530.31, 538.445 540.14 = -0.09 nm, 4.92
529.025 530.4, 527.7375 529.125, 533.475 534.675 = 0.08 nm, 4.9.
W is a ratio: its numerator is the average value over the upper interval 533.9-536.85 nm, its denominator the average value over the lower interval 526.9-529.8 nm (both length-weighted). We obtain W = 1.09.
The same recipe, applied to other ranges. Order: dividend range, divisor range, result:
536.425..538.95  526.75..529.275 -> 1.04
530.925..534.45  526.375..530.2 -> 1.11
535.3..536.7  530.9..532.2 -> 1.01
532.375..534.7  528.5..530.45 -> 1.07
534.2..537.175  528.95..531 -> 1.06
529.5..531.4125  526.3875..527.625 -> 1.12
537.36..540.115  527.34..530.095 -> 1.06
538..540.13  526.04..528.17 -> 1.08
